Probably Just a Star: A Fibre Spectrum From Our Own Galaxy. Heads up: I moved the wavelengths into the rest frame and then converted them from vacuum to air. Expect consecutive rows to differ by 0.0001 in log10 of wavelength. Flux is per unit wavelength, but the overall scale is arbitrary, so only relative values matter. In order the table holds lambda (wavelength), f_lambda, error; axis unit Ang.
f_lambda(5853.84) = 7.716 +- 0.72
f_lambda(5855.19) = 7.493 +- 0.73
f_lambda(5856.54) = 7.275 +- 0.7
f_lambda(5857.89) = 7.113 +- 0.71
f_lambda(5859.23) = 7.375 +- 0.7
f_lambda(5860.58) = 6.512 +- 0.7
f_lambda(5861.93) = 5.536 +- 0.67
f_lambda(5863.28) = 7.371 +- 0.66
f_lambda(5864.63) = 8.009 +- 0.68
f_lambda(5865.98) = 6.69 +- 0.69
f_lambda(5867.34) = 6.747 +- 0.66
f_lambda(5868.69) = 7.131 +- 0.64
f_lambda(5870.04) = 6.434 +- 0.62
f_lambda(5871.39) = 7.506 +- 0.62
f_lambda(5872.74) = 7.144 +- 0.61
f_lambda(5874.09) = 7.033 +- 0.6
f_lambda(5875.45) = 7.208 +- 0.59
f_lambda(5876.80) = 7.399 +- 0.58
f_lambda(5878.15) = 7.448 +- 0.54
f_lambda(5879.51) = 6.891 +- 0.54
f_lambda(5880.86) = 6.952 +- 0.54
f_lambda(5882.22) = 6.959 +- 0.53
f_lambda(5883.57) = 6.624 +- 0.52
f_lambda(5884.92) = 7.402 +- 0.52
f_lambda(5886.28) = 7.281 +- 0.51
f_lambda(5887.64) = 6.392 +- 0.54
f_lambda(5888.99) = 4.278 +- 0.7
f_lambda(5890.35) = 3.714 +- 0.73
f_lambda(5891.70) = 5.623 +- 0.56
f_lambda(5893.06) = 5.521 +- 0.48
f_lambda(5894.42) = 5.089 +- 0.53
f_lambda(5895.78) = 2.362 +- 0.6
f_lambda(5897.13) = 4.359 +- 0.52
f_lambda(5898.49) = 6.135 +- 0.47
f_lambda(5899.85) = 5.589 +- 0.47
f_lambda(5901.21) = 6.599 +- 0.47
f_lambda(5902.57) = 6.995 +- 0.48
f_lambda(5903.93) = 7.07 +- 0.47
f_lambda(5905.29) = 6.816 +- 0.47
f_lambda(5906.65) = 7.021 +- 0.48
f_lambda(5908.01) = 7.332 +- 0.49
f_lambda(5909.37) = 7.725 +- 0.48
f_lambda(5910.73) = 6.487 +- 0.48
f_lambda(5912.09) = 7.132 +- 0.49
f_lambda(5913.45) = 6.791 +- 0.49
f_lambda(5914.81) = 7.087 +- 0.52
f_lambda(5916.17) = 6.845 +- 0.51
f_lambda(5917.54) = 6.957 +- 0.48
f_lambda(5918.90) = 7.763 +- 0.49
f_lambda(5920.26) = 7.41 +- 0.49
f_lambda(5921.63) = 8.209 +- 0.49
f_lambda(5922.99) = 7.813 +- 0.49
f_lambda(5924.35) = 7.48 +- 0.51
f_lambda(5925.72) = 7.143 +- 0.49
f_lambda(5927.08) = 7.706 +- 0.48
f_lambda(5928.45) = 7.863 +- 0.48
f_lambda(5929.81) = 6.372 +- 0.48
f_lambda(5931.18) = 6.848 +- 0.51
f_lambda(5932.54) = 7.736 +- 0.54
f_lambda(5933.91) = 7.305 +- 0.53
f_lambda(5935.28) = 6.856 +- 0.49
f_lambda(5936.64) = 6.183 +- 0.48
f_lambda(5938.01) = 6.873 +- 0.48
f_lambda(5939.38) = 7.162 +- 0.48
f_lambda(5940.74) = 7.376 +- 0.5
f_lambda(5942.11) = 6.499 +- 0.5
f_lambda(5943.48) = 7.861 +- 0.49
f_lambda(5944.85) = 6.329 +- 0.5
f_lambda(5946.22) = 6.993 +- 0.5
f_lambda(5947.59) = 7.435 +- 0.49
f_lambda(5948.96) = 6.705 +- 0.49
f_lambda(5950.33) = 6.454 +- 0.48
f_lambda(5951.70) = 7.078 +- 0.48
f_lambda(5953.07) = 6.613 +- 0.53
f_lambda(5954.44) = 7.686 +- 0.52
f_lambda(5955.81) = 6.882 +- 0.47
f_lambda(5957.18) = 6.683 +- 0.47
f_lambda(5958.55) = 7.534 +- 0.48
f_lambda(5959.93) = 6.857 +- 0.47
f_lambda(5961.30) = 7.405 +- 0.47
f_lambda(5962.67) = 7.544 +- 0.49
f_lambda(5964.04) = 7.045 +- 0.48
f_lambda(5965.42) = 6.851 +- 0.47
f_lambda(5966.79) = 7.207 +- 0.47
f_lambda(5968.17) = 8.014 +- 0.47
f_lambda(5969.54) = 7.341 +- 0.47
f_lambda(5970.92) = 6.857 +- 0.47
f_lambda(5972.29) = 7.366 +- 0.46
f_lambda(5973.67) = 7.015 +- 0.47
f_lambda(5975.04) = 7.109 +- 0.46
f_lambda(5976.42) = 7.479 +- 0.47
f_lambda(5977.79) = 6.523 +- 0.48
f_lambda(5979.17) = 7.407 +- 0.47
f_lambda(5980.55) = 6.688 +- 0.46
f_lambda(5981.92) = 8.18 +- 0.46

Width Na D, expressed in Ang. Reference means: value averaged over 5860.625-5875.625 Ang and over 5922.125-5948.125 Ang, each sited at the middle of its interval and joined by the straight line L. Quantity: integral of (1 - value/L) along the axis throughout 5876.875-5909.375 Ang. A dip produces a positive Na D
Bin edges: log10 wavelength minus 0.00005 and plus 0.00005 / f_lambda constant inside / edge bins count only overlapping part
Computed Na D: 4.0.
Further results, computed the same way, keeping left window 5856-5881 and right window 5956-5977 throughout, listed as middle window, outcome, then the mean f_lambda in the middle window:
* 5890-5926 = 3.1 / 6.5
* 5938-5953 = 0.4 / 6.97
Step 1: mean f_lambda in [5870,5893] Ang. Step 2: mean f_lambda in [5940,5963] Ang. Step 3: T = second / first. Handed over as 1.07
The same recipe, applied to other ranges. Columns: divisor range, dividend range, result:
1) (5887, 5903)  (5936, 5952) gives 1.33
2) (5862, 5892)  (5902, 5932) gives 1.07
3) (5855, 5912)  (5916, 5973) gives 1.10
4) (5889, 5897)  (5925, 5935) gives 1.64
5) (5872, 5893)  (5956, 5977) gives 1.10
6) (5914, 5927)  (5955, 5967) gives 0.96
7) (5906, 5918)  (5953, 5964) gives 1.02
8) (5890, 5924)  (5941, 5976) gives 1.10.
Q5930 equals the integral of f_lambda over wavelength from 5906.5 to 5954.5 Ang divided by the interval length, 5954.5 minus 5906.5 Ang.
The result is 7.14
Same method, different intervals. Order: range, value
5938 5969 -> 7.1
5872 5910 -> 6.32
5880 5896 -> 5.79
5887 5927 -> 6.43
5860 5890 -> 6.83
